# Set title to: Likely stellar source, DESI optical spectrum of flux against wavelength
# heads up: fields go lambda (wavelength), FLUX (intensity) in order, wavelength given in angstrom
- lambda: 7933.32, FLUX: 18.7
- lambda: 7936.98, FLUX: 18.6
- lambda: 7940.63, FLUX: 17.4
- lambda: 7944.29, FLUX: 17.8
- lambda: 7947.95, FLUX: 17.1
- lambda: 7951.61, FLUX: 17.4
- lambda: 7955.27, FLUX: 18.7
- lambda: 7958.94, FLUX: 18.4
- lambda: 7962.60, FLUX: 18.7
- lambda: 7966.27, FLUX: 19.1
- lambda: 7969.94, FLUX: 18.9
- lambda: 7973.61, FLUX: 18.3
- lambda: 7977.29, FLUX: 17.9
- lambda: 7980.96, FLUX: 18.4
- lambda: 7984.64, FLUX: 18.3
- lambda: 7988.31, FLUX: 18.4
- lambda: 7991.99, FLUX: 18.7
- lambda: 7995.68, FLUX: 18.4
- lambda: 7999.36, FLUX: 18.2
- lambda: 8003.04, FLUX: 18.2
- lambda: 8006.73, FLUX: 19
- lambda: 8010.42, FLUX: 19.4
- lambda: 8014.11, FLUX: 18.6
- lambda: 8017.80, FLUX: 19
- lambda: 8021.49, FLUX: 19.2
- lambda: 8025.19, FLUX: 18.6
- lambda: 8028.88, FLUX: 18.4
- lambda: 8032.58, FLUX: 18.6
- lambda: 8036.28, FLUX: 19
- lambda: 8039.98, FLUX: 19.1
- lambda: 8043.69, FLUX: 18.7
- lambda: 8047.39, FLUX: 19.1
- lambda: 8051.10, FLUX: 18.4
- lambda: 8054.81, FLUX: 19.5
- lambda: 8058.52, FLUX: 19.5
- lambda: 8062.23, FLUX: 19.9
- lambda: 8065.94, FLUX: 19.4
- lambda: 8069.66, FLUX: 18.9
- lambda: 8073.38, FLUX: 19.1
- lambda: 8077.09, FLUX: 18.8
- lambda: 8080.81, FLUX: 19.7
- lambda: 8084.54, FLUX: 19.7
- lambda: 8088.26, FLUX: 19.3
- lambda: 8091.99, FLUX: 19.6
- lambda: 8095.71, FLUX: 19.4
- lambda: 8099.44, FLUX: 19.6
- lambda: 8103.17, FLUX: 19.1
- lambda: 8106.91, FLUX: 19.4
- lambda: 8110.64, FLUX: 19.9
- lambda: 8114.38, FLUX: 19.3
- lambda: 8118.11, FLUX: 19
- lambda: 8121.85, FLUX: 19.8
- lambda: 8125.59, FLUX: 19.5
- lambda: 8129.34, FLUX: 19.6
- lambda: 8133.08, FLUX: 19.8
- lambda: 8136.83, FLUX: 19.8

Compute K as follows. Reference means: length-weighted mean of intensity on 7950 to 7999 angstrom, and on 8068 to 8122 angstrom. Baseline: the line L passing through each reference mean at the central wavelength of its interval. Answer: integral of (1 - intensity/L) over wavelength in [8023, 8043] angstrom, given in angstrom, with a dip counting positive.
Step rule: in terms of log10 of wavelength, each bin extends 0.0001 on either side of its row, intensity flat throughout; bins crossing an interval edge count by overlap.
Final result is 0.1 angstrom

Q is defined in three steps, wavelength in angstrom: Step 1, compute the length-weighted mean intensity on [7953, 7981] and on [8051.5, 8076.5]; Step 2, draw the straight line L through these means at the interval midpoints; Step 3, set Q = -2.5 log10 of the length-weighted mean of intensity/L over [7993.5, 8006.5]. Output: 0.03 mag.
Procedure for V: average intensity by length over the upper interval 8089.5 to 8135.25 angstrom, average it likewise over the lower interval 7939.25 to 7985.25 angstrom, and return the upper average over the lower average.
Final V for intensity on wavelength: 1.1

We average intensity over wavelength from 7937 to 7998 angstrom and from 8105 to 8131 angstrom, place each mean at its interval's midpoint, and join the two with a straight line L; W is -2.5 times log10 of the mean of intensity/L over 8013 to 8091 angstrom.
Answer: -0.007 mag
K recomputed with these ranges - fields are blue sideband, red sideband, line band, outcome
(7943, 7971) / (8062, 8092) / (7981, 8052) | 0.4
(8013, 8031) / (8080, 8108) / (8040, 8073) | -0.1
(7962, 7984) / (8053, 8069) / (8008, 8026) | 0.0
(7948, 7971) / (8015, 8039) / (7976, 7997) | 0.2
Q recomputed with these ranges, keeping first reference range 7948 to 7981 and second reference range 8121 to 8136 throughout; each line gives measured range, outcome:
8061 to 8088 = -0.006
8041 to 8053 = 0.015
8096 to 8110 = 0.003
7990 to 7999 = 0.007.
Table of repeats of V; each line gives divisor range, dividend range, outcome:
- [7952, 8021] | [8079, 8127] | 1.05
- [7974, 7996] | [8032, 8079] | 1.04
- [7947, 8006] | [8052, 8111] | 1.06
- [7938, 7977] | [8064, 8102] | 1.06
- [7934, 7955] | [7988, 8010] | 1.04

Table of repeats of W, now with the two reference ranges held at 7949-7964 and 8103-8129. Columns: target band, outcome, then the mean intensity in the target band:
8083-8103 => -0.01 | 19.5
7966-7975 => -0.02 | 18.7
